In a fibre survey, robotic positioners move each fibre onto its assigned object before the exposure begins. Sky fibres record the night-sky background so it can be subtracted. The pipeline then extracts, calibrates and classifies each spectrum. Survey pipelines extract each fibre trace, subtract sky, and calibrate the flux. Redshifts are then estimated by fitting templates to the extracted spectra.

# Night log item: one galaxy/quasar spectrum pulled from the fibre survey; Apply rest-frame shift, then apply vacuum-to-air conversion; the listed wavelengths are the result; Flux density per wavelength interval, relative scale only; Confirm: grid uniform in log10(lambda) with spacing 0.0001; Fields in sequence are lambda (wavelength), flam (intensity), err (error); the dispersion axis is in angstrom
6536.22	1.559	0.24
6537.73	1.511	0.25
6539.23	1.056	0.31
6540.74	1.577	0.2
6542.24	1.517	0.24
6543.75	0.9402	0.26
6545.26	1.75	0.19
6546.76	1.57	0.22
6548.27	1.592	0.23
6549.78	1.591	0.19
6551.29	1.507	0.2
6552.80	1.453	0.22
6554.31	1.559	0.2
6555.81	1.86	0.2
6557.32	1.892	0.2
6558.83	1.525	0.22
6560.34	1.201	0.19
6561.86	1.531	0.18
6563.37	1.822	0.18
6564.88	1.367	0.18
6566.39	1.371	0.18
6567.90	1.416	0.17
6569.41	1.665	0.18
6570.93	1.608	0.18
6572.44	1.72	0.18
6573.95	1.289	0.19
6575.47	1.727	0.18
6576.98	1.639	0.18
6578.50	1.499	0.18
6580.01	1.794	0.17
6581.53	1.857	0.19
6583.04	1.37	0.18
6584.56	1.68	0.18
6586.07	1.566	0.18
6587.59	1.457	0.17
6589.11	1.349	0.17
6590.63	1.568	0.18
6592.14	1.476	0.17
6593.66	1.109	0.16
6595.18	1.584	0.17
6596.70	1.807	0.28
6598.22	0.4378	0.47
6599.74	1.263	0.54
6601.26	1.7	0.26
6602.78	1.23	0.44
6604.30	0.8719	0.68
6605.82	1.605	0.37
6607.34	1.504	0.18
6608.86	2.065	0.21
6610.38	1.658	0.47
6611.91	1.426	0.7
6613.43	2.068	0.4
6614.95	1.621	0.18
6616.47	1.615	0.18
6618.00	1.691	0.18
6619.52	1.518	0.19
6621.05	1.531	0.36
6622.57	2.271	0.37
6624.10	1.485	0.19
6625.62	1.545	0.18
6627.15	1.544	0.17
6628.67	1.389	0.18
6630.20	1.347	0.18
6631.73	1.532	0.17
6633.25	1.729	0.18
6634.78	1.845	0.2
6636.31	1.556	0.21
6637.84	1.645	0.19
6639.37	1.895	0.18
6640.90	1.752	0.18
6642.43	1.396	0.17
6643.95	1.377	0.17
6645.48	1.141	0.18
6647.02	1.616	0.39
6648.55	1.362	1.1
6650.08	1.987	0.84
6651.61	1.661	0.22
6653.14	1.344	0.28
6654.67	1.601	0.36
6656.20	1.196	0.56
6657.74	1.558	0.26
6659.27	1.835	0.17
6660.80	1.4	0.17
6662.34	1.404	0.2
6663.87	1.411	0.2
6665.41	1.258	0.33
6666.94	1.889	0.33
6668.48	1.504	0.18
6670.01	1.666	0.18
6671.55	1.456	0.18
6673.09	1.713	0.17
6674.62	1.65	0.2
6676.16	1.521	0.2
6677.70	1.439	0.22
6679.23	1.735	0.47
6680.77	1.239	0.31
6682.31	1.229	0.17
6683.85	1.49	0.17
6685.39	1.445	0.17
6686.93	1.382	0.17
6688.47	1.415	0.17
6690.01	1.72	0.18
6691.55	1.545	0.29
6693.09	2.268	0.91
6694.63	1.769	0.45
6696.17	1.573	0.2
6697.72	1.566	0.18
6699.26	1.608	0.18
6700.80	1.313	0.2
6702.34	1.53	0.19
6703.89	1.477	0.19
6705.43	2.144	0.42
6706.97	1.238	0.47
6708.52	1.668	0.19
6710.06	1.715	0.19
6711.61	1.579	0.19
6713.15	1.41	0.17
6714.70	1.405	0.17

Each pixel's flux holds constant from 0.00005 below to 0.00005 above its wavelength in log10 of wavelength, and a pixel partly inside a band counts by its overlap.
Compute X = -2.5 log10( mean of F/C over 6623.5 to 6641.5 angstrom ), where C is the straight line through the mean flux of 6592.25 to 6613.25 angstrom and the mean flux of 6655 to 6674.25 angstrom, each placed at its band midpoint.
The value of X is -0.09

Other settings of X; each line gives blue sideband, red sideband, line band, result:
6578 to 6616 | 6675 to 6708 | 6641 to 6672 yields 0.02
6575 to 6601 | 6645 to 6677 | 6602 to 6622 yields -0.05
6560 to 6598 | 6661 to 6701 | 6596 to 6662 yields -0.01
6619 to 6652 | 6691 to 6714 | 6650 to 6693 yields 0.06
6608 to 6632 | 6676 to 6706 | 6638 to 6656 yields 0.05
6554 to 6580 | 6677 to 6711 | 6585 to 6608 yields 0.15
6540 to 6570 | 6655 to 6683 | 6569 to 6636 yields -0.02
